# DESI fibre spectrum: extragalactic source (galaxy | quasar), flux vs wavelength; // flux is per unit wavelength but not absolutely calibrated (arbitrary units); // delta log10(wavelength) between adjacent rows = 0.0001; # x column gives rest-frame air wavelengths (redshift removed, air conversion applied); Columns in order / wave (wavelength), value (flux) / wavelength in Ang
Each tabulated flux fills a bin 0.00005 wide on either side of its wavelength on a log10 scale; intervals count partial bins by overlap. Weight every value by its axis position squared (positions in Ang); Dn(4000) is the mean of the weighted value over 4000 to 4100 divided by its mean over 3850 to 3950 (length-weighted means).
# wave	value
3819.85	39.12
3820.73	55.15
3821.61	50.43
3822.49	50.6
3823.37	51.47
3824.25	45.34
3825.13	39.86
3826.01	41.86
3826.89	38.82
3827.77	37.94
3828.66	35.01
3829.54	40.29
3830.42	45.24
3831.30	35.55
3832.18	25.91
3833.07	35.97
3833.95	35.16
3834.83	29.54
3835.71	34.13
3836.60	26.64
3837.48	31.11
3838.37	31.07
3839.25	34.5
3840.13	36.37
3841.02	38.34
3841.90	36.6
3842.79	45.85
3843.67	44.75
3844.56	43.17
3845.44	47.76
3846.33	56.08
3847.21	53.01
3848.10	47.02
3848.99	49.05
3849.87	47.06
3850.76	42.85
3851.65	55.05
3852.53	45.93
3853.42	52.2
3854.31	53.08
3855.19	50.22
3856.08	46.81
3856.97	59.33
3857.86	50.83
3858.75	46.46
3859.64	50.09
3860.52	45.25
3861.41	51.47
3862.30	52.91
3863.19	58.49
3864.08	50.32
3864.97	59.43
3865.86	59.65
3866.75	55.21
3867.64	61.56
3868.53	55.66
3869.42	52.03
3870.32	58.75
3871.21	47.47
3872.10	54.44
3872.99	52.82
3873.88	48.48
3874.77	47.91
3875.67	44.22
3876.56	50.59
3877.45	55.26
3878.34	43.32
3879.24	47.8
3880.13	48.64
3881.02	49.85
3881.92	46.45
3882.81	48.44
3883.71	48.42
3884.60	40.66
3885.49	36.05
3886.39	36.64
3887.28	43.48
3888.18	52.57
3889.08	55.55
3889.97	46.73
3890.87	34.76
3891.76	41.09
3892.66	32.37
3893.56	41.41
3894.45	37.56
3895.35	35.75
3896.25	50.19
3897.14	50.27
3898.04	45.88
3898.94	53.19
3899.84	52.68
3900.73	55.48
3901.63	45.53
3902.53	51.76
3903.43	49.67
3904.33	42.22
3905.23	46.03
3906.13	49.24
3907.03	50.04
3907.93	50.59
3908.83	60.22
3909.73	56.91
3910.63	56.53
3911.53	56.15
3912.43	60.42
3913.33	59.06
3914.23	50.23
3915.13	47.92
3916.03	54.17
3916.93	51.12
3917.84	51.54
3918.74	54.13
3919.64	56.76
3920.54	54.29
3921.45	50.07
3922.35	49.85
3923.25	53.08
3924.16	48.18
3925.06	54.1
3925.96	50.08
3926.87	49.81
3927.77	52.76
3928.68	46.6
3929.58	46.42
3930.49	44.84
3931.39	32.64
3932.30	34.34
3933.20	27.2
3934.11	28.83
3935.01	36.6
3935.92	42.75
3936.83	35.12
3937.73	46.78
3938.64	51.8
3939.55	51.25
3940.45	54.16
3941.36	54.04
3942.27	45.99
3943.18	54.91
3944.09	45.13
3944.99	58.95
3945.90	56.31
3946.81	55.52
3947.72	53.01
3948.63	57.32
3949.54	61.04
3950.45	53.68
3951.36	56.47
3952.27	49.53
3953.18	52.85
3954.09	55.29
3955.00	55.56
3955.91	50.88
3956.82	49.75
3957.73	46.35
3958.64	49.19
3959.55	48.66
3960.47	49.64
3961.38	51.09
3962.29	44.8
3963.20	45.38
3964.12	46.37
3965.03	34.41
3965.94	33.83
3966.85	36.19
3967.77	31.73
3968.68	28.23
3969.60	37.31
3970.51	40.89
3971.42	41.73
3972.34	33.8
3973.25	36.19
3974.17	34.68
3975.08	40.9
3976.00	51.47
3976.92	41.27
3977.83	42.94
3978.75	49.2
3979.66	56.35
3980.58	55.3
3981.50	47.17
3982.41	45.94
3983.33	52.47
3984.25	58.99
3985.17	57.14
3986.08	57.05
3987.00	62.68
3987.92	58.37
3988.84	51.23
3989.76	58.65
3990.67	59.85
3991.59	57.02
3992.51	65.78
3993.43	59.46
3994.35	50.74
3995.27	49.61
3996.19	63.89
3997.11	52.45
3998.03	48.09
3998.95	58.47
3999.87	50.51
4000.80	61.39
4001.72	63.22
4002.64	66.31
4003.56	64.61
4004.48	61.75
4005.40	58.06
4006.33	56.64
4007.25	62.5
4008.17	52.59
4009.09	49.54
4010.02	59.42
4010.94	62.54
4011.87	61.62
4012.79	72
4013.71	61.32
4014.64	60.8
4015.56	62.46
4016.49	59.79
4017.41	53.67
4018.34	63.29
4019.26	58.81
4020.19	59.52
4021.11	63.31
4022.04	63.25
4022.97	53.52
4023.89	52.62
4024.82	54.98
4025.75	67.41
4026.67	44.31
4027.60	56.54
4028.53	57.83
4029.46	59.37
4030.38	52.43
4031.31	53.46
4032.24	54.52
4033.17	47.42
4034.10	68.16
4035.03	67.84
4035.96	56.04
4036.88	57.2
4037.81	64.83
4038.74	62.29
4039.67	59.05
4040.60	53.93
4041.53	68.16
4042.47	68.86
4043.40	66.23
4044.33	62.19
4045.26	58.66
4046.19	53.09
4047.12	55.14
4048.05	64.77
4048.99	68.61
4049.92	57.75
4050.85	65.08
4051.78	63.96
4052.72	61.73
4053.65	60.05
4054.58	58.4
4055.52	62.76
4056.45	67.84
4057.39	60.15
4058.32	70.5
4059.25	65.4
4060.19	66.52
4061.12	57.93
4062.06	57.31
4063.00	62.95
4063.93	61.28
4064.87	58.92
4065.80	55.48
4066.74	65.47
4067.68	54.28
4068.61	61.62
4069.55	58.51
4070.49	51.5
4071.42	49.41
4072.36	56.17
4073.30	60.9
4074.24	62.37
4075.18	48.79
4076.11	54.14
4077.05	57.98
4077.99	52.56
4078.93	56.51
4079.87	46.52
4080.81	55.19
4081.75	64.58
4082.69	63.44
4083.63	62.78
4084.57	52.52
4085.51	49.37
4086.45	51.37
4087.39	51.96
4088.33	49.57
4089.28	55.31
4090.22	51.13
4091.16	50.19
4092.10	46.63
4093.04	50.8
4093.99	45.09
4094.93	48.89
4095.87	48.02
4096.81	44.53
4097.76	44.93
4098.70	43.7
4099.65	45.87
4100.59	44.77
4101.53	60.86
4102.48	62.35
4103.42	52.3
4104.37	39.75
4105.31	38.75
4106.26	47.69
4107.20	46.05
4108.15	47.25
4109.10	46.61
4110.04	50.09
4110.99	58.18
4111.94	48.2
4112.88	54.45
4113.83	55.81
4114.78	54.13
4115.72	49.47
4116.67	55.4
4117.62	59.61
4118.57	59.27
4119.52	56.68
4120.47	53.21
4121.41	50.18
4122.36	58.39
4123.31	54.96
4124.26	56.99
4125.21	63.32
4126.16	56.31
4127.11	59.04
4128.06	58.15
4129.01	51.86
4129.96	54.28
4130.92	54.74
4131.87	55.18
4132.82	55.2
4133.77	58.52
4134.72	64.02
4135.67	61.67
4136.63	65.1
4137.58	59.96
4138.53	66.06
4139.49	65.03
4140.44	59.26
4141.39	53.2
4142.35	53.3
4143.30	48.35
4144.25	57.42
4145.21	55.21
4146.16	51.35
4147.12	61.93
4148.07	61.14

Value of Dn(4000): 1.26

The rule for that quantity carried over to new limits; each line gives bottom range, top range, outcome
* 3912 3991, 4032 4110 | 1.23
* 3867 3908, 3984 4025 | 1.31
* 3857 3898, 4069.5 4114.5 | 1.19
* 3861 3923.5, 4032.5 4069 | 1.33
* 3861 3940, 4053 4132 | 1.24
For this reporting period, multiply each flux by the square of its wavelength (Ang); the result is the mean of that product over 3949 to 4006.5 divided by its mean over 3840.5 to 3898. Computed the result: 1.11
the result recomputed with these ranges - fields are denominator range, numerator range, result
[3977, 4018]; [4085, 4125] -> 0.94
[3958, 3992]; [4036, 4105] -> 1.27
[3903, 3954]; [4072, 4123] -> 1.14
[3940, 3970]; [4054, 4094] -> 1.24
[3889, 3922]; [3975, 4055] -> 1.24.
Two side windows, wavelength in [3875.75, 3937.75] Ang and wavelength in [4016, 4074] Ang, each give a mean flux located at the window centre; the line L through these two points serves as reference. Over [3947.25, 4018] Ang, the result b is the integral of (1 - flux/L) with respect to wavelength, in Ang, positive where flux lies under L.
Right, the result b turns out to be 2.60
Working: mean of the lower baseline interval 47.3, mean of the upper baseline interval 59.7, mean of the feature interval 52.2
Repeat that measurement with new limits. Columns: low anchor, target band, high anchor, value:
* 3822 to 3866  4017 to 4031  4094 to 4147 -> -1.9 Ang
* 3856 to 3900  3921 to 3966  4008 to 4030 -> 4.4 Ang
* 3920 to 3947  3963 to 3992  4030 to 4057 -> 3.4 Ang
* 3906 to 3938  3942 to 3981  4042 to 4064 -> 4.2 Ang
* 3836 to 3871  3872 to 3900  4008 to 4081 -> 2.3 Ang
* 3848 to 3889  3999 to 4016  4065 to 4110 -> -2.9 Ang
